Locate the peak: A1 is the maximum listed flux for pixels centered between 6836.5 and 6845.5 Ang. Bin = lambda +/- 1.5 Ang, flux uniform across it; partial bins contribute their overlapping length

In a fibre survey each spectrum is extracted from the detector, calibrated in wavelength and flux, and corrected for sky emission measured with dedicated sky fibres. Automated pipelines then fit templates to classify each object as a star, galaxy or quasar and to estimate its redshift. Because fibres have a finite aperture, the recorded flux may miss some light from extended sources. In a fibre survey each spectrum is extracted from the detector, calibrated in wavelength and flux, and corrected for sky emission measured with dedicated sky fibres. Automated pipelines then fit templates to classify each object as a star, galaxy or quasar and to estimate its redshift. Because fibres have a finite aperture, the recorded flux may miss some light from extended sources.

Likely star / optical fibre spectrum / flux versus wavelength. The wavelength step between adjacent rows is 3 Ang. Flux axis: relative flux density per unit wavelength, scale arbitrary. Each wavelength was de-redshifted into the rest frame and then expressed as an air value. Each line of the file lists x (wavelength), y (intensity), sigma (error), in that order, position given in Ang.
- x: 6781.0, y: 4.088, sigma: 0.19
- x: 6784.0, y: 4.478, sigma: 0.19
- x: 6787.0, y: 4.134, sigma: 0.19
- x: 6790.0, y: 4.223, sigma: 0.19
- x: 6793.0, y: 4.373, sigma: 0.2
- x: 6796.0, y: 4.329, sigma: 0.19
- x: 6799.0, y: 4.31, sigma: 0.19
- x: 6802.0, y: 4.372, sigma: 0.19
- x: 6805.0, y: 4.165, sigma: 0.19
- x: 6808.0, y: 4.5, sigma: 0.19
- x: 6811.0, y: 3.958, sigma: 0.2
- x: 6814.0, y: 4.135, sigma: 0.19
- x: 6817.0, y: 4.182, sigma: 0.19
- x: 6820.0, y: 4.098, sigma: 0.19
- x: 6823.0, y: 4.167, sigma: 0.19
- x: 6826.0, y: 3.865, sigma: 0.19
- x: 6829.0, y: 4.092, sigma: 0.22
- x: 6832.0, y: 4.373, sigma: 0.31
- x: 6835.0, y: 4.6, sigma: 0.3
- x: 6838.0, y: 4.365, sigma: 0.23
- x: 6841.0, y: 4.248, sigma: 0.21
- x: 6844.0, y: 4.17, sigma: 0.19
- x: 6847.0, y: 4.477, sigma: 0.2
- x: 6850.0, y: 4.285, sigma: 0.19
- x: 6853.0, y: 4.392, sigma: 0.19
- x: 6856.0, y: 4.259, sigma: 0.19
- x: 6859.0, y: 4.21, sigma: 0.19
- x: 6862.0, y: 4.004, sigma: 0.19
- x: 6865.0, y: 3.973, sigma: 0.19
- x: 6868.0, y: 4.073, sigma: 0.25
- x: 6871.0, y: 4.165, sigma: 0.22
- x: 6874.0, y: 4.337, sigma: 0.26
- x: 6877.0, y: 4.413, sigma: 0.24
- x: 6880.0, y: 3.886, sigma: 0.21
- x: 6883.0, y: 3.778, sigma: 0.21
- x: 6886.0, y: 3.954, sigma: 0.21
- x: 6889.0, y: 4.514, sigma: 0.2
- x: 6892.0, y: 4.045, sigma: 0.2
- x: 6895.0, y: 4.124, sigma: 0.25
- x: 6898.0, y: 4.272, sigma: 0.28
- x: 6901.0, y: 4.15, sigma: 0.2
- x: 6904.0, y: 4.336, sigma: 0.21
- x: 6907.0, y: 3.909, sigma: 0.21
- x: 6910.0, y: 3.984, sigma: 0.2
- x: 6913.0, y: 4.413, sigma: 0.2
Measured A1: 4.365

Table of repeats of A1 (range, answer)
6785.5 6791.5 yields 4.223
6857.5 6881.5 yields 4.413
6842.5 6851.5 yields 4.477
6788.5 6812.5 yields 4.5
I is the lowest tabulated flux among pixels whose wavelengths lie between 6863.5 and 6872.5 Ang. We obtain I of 3.973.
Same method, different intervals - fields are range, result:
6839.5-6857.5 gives 4.17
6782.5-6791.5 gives 4.134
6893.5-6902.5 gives 4.124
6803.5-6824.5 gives 3.958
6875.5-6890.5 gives 3.778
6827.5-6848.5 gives 4.092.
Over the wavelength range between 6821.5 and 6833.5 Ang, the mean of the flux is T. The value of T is 4.12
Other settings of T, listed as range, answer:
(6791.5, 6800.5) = 4.34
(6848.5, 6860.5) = 4.29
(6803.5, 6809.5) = 4.33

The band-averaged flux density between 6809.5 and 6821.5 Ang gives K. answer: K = 4.09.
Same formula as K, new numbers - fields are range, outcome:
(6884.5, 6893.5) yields 4.17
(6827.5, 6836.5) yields 4.36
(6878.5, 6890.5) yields 4.03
